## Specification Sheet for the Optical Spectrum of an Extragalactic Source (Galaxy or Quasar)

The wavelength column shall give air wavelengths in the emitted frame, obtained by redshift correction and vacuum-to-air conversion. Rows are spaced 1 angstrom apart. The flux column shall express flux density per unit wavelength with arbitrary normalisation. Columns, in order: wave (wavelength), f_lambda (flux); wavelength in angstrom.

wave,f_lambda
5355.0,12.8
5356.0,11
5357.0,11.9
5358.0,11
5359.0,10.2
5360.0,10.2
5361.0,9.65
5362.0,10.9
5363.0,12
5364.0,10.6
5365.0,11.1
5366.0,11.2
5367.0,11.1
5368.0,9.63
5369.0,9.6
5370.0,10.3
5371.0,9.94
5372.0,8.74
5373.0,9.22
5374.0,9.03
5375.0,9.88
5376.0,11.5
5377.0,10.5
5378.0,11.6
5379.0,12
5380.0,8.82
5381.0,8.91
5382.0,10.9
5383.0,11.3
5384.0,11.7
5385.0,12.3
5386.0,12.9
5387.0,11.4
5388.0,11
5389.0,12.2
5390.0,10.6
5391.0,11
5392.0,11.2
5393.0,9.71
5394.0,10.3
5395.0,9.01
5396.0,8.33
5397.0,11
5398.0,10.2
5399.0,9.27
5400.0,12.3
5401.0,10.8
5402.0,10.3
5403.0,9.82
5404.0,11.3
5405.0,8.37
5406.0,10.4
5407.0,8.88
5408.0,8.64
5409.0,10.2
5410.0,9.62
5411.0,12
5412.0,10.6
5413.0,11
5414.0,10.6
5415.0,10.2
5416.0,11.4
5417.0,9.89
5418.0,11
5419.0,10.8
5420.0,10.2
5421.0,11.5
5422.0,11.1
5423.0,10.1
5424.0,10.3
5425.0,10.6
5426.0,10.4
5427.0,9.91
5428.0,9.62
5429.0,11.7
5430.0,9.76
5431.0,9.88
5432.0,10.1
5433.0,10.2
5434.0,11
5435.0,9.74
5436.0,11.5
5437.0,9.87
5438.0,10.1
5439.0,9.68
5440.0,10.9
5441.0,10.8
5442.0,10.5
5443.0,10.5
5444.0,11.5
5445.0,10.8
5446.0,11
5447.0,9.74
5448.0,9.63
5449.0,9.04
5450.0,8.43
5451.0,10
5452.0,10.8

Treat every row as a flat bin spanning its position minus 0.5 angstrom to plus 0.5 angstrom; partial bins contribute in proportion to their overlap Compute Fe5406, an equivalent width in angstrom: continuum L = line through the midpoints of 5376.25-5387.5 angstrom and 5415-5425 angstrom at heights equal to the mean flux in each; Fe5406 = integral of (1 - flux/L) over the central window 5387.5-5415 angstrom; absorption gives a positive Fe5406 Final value 1.46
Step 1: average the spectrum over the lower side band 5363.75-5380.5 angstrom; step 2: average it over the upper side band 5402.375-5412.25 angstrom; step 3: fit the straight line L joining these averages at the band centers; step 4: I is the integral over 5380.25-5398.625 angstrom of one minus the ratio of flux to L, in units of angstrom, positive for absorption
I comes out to -1.1 angstrom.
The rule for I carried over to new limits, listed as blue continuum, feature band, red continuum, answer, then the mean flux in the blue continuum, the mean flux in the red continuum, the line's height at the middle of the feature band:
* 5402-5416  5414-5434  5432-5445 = -0.2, 10.2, 10.5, 10.4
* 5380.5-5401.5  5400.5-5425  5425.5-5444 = 0.5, 10.8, 10.4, 10.6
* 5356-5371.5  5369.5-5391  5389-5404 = -0.4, 10.6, 10.4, 10.5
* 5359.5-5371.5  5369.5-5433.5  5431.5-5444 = 0.3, 10.5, 10.5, 10.5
